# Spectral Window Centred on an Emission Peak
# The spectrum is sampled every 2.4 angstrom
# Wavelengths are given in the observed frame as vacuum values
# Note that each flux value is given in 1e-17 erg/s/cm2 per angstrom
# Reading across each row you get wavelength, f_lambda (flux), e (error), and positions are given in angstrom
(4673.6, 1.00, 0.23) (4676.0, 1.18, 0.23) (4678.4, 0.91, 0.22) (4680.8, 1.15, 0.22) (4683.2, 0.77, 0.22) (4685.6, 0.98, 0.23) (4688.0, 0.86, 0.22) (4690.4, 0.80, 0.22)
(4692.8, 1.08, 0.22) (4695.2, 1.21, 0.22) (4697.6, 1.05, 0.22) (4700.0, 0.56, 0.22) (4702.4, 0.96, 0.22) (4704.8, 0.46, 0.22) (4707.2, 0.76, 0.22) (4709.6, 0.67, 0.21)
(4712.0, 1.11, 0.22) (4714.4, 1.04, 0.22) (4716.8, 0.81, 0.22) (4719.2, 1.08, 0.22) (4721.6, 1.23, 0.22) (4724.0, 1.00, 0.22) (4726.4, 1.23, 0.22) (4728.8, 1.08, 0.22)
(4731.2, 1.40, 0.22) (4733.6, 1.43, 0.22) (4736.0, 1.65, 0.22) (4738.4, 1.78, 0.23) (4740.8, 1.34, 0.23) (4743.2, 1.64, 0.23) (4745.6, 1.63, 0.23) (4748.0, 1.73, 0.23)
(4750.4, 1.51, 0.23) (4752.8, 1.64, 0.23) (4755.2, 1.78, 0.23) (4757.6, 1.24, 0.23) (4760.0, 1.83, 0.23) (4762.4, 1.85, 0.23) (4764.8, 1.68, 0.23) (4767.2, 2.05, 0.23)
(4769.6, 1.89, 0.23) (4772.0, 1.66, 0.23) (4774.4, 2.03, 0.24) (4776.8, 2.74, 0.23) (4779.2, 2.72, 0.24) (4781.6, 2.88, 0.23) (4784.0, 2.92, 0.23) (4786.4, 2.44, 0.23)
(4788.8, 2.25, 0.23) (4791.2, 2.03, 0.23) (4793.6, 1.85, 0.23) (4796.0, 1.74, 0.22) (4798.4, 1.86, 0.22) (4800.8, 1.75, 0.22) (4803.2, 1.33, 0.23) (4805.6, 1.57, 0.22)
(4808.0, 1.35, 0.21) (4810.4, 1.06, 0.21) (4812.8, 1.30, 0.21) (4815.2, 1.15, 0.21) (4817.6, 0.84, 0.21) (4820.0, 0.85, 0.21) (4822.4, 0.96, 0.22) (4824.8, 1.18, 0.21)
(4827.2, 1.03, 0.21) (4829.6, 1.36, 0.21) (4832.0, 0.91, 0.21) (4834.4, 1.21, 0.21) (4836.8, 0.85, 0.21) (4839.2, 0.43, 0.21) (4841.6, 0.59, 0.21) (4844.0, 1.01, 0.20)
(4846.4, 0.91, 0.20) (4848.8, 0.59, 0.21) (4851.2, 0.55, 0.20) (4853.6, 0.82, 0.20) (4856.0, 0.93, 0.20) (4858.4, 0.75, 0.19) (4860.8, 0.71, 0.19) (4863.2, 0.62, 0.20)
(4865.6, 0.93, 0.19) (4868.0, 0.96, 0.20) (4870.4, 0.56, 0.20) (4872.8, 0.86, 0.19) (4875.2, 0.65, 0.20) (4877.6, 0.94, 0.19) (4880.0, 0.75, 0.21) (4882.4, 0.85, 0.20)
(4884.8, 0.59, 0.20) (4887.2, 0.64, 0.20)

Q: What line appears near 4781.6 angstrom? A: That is C III] 1909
